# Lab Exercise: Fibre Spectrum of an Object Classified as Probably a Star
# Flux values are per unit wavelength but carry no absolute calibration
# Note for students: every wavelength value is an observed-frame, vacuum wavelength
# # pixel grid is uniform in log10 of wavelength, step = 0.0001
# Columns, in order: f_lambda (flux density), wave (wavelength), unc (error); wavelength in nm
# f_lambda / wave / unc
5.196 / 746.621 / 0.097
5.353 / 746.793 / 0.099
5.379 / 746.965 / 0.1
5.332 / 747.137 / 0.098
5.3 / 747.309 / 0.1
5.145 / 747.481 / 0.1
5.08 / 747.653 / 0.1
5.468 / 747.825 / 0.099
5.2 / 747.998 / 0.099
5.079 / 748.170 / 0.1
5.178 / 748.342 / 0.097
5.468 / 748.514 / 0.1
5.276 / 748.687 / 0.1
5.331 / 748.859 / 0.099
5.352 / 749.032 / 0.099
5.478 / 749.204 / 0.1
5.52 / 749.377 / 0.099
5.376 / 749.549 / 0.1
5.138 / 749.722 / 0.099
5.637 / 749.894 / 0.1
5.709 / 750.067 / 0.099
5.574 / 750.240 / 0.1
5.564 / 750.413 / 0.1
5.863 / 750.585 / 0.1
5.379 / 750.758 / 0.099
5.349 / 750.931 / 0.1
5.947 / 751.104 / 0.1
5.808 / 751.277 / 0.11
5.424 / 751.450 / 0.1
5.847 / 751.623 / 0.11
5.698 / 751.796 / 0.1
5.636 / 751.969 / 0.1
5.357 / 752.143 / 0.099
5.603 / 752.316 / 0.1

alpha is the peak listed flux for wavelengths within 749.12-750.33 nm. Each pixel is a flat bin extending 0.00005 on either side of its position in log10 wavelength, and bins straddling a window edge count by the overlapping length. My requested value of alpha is 5.709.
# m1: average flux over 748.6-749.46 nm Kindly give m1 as 5.39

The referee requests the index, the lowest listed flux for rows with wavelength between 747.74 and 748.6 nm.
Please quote 5.079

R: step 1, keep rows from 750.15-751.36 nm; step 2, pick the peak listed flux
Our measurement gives 5.947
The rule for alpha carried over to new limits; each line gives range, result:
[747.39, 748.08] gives 5.468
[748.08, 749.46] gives 5.52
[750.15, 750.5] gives 5.574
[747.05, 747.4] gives 5.332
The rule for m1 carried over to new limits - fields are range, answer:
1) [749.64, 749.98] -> 5.4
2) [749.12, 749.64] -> 5.45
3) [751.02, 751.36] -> 5.88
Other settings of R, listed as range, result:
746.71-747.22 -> 5.379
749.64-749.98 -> 5.637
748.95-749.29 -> 5.478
